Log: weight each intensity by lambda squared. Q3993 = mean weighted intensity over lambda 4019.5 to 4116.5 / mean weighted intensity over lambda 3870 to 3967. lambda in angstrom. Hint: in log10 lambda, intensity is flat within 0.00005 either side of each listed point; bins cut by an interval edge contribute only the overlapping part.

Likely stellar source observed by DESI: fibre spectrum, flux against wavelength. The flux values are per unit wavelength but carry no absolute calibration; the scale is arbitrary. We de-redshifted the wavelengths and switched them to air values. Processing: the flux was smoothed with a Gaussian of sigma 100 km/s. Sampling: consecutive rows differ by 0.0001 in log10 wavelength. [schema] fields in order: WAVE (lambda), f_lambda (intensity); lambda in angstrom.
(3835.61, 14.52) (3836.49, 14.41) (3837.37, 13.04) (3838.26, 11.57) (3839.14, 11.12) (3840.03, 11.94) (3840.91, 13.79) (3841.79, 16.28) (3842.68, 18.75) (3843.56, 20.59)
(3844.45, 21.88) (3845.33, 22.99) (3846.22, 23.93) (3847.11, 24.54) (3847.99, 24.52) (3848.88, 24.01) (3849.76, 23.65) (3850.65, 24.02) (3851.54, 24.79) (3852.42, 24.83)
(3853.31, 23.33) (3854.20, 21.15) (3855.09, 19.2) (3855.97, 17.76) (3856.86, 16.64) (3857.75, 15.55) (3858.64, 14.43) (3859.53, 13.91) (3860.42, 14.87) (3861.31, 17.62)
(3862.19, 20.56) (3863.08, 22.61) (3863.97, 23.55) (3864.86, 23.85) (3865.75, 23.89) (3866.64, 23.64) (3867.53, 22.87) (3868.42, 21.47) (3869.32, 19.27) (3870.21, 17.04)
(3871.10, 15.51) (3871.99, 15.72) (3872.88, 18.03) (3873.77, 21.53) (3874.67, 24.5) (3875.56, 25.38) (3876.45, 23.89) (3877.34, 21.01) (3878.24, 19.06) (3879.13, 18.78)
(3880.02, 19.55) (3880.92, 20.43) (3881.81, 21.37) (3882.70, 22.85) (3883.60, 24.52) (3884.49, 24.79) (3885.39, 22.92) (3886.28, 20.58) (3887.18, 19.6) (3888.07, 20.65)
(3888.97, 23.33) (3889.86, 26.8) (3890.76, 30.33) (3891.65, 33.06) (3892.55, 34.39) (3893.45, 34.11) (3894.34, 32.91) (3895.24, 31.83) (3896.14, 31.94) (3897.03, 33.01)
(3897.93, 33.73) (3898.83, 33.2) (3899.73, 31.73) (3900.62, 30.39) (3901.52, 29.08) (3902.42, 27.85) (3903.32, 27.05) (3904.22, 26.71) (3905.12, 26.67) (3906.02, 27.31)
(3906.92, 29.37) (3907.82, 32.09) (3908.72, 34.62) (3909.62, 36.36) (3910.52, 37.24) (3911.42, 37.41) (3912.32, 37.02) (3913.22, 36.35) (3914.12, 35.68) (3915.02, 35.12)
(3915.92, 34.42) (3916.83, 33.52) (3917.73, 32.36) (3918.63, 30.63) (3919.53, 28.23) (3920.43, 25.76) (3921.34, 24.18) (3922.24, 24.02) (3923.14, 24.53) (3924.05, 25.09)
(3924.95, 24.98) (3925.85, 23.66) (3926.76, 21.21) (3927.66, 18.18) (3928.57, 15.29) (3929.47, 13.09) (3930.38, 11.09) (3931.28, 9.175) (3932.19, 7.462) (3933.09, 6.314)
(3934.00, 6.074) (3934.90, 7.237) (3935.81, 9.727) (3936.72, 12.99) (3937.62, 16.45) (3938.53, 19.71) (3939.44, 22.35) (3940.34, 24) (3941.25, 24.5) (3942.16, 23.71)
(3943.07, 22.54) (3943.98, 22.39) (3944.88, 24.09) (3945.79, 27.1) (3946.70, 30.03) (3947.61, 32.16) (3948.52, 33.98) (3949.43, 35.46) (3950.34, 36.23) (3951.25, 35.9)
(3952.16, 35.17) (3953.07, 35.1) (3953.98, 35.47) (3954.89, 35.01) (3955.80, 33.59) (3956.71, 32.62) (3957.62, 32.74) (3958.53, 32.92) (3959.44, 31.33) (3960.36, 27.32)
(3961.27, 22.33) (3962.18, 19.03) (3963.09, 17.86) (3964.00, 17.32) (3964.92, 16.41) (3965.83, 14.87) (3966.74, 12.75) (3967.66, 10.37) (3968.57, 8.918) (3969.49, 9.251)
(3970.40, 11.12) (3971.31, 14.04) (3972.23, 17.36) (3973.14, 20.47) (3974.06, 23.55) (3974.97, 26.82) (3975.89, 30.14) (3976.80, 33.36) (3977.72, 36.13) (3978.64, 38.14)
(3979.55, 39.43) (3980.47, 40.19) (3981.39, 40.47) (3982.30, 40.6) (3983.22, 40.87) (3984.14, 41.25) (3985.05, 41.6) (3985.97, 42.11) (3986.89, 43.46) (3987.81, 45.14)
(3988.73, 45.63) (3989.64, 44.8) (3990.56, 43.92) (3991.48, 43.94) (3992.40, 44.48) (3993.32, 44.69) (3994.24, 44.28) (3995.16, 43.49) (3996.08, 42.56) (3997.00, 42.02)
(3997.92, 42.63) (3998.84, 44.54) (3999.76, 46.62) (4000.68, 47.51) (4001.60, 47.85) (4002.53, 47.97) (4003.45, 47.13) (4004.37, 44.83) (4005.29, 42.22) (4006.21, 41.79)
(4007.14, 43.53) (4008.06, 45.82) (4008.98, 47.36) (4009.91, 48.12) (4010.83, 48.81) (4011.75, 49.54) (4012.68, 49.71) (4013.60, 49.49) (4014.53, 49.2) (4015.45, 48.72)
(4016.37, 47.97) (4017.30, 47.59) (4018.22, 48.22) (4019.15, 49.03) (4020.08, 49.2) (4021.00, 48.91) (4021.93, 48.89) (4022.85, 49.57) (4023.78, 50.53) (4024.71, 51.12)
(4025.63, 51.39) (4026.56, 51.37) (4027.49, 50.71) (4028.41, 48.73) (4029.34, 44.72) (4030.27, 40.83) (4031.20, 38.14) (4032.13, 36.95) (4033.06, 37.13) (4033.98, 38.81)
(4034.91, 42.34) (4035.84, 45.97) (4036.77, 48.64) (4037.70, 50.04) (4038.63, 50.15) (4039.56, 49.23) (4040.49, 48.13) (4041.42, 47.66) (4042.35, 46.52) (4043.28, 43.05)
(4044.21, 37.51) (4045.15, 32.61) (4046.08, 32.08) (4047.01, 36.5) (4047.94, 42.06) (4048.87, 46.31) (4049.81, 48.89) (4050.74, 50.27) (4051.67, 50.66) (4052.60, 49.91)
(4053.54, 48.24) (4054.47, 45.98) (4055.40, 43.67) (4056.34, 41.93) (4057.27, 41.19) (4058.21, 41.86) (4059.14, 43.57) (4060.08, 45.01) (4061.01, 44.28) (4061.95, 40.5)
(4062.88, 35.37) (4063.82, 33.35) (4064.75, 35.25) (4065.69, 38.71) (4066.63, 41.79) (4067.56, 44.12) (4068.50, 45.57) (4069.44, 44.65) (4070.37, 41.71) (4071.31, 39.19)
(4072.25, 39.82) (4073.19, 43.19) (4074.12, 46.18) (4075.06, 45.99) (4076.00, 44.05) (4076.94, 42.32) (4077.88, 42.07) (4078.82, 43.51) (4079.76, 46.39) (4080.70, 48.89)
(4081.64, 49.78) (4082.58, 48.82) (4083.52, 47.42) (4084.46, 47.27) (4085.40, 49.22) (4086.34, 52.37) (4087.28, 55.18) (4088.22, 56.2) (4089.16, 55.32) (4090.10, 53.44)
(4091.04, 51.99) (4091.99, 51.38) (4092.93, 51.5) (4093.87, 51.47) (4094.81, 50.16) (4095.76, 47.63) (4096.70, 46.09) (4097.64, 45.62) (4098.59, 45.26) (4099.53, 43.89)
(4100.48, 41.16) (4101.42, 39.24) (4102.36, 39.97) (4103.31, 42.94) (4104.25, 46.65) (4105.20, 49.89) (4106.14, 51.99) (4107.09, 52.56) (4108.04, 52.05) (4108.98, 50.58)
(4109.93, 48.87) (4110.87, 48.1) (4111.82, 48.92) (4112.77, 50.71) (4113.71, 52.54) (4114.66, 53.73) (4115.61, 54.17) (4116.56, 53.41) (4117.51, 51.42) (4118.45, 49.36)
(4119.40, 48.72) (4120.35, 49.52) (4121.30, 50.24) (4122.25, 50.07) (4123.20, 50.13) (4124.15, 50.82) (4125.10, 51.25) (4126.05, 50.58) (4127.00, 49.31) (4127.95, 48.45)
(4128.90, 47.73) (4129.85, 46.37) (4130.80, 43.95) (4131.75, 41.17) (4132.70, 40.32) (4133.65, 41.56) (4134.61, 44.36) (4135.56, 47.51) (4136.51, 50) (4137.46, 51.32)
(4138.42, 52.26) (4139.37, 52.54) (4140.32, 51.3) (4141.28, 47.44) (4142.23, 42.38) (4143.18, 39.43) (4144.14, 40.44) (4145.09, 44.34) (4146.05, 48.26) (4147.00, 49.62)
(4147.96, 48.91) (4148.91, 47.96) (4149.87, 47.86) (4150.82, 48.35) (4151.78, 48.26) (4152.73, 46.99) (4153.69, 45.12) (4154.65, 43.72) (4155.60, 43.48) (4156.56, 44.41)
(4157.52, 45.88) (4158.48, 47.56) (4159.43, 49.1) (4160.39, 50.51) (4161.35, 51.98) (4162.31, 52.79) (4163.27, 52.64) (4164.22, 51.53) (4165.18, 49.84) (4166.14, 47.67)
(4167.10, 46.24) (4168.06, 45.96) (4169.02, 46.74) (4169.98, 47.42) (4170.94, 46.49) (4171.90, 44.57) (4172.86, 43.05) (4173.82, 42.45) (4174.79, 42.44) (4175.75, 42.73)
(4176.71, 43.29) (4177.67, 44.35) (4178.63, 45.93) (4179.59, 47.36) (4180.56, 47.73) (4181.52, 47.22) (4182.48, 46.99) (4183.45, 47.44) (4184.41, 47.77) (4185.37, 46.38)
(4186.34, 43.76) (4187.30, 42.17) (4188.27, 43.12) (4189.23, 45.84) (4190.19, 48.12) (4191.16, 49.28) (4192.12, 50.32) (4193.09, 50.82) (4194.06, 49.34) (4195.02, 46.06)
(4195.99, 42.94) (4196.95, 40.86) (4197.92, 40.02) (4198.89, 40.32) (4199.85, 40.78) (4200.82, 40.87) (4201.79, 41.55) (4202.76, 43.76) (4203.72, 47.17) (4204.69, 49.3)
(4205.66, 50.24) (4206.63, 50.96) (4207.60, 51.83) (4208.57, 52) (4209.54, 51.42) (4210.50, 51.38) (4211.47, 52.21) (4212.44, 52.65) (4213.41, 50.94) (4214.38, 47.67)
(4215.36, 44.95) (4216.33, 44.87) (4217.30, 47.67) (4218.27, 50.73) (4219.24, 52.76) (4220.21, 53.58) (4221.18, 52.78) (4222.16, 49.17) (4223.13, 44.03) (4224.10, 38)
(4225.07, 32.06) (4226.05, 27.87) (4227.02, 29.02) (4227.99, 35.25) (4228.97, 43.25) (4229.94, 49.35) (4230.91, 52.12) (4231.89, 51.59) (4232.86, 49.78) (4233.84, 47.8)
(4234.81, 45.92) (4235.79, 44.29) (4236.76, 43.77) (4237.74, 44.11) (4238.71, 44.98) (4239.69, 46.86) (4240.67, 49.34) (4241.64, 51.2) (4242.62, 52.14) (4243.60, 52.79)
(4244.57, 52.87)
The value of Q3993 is 1.95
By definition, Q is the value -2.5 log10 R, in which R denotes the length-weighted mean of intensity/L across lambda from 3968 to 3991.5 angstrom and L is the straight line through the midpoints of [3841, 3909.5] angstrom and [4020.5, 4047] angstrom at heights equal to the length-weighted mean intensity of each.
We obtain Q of 0.16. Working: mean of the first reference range 23.8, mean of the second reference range 44.9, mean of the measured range 32.9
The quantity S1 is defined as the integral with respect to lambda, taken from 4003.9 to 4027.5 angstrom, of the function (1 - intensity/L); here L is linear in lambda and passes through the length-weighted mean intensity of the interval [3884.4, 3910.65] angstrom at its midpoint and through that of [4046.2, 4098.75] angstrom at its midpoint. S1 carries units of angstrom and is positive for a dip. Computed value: -4.6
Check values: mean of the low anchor 29.4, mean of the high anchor 45.6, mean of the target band 48.2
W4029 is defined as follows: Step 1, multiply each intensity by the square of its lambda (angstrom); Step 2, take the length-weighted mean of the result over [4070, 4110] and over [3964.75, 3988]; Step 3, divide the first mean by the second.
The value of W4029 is 1.76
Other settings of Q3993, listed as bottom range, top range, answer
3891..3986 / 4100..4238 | 1.95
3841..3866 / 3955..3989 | 1.46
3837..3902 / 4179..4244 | 2.44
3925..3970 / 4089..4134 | 2.40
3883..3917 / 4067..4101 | 1.70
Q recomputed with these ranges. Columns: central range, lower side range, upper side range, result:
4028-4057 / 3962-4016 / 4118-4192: -0.10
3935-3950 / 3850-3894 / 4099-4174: 0.22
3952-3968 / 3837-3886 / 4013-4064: 0.30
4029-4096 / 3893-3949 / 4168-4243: -0.24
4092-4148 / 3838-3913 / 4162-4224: -0.15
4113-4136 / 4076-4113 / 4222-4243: -0.03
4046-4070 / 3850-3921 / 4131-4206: -0.13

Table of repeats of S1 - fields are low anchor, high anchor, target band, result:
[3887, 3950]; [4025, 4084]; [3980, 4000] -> -4.3 angstrom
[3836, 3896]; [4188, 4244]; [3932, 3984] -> 5.8 angstrom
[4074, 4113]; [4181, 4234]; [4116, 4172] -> -0.6 angstrom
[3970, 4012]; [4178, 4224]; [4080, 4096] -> -2.8 angstrom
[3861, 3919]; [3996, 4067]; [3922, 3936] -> 7.2 angstrom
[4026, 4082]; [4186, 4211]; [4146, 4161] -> -0.6 angstrom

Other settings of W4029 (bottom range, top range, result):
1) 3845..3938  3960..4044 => 1.77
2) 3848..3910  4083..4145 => 2.25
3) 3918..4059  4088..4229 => 1.44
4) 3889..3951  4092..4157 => 2.00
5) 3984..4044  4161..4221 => 1.12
